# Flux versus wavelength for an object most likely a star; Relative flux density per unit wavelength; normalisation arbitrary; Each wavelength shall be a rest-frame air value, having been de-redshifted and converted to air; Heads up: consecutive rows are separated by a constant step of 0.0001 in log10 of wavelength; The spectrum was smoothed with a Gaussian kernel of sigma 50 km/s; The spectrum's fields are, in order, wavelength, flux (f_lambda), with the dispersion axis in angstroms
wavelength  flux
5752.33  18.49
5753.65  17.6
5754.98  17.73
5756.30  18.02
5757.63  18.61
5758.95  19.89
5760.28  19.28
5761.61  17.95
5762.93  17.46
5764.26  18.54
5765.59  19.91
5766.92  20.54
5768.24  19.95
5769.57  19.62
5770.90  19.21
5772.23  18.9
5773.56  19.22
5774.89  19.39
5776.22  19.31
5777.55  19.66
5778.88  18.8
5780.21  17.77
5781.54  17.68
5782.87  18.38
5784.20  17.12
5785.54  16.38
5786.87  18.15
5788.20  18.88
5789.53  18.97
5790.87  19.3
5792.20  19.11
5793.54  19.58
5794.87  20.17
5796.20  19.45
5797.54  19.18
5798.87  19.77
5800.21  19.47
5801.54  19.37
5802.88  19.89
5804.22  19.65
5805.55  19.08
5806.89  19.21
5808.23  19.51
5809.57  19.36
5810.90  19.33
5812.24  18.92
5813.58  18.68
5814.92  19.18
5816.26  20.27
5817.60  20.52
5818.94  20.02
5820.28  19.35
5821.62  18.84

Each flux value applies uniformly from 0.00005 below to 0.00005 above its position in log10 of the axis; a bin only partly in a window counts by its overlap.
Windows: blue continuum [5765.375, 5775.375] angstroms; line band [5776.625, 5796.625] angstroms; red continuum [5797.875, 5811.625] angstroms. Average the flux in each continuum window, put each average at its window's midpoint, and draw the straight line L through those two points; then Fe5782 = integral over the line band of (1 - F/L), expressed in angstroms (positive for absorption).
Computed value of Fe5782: 0.9 angstroms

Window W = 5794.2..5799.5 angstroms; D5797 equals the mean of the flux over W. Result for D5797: 19.7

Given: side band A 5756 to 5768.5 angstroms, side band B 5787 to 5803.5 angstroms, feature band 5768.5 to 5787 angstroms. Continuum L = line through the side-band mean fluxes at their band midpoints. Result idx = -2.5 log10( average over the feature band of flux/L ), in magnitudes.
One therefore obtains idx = 0.04 mag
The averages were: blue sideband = 19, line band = 18.6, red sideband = 19.4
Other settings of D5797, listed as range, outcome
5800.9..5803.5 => 19.6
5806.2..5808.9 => 19.3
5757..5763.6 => 18.6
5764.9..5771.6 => 19.8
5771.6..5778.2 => 19.3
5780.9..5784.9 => 17.7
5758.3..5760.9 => 19.6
